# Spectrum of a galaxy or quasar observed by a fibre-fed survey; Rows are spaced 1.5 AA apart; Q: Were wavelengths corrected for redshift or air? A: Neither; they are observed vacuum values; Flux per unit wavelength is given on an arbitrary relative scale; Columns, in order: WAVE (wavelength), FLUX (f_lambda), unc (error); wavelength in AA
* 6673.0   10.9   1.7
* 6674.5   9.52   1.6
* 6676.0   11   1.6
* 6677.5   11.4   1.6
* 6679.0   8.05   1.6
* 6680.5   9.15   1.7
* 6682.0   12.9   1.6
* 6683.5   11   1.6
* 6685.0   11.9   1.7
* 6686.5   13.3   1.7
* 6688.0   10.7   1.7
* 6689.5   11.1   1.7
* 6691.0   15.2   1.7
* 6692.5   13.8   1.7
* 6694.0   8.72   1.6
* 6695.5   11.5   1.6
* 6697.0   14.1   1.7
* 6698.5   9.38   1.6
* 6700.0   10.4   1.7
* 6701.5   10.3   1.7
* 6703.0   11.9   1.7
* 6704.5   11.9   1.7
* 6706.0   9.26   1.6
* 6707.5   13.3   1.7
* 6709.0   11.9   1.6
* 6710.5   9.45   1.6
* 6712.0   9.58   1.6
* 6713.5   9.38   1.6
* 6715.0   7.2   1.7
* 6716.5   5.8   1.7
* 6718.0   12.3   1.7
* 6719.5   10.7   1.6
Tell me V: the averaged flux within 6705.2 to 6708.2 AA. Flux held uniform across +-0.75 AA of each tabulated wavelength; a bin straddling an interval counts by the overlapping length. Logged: 11.3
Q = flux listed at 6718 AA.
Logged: 12.3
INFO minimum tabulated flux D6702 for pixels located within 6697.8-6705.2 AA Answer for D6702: 9.38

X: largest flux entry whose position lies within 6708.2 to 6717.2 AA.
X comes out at 11.9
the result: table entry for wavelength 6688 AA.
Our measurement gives 10.7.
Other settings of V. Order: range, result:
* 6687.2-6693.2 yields 12.7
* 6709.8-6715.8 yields 8.87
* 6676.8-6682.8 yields 10.4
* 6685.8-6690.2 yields 11.7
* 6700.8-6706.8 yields 10.9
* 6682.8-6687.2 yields 12.1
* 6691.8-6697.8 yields 12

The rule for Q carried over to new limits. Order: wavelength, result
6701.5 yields 10.3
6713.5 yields 9.38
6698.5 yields 9.38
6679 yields 8.05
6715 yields 7.2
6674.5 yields 9.52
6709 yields 11.9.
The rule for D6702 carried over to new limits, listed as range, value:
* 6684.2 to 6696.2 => 8.72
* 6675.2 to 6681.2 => 8.05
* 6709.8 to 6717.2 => 5.8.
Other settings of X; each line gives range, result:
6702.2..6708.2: 13.3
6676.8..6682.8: 12.9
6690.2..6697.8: 15.2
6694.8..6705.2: 14.1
